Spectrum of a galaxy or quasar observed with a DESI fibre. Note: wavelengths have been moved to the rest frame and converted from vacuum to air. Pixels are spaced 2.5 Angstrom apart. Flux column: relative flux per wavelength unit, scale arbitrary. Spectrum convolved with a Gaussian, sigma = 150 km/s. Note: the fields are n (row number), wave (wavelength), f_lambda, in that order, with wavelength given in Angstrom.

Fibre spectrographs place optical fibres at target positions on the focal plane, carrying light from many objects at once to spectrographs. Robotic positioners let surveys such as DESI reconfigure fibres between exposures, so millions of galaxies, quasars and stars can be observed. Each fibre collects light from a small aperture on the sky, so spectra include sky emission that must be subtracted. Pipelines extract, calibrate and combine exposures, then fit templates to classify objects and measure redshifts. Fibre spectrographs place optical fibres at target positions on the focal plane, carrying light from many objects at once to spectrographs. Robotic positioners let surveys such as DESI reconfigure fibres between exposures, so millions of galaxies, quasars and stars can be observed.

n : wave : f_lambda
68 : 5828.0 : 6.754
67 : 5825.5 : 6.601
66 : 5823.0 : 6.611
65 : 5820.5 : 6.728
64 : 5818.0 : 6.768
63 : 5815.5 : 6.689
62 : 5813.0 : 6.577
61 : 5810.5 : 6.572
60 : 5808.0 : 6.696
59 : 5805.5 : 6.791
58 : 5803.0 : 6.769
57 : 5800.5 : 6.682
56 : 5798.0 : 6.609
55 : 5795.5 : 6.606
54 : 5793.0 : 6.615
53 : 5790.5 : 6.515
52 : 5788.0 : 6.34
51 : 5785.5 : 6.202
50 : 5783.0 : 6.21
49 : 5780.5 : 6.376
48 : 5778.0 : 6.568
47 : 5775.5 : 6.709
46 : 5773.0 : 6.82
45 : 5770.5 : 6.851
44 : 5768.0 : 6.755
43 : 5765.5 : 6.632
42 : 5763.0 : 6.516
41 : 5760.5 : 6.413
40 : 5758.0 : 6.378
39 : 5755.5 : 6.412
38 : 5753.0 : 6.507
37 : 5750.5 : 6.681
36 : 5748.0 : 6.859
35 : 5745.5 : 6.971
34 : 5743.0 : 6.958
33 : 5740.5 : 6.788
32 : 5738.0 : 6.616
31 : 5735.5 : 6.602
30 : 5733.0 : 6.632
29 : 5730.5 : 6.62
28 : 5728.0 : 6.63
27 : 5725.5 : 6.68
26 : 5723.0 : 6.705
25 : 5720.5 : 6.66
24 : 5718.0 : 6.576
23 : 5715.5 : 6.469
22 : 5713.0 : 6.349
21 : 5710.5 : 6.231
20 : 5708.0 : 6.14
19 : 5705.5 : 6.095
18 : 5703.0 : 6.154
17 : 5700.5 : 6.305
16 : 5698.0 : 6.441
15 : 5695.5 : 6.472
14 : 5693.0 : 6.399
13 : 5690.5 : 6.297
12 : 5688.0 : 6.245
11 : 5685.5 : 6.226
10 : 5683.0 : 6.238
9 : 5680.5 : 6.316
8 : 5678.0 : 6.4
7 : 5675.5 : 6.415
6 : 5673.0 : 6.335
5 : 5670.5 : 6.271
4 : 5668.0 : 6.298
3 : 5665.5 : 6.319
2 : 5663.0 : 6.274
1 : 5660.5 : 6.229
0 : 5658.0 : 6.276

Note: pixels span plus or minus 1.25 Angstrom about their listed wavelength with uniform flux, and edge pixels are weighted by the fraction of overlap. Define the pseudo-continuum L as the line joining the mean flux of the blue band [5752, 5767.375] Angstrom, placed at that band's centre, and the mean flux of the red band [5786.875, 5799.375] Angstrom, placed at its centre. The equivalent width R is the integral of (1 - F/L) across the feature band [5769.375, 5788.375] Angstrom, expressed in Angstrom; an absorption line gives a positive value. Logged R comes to 0.01 Angstrom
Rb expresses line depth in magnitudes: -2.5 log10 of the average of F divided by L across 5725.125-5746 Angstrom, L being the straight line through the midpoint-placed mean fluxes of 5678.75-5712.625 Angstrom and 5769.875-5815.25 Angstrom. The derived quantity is -0.05 mag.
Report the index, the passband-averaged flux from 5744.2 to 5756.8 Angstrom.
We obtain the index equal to 6.69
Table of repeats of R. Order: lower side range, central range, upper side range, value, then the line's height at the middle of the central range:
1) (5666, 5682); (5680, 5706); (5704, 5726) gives 0.3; 6.38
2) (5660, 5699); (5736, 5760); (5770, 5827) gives -0.7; 6.48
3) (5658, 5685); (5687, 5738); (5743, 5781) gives 0.2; 6.46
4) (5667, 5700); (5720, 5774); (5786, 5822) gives -1.5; 6.49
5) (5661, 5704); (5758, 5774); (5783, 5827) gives -0.3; 6.51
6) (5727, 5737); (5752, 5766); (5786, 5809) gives 0.3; 6.62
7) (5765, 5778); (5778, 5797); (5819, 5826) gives 0.8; 6.72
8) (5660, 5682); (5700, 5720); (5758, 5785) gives 0.3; 6.41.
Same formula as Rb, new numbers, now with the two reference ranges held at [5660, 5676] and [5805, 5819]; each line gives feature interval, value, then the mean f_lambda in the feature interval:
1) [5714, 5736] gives -0.03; 6.62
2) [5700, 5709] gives 0.04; 6.16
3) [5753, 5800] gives 0.01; 6.53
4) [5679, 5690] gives 0.01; 6.26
